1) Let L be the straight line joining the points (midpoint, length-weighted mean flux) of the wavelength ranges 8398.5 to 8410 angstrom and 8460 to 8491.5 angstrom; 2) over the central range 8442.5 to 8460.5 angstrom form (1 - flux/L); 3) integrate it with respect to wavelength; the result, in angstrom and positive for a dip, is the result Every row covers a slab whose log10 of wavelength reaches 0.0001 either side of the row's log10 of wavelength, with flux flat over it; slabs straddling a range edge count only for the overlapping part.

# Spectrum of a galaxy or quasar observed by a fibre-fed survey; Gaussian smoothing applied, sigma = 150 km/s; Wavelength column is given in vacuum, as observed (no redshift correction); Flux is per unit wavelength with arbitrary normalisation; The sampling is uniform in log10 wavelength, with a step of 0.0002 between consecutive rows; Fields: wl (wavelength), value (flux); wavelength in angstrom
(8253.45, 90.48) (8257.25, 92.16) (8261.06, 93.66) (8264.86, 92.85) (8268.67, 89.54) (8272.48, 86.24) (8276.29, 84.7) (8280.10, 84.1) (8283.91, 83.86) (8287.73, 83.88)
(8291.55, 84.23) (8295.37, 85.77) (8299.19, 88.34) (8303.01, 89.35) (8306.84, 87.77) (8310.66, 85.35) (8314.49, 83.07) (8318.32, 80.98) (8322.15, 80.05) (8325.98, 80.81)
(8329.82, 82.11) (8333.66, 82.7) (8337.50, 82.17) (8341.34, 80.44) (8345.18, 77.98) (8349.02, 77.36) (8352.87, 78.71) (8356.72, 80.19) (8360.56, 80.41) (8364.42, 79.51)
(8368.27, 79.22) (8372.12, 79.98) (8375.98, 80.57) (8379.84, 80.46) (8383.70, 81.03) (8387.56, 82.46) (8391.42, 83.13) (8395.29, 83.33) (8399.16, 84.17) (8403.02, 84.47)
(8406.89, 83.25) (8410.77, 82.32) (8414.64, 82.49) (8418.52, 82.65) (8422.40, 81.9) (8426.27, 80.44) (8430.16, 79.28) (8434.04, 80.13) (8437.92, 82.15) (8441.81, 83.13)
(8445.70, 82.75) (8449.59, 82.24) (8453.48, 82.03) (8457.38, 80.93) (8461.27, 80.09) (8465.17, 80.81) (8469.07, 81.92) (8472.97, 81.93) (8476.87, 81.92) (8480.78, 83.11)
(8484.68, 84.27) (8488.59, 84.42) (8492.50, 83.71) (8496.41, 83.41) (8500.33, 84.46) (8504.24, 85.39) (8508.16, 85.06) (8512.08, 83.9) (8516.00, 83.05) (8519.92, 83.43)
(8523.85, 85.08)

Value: 0.2 angstrom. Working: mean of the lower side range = 83.8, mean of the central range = 81.9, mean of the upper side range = 82.4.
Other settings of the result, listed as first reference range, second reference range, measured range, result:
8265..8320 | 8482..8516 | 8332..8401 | 3.6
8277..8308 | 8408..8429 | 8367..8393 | 0.7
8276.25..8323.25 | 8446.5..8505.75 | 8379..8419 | 0.4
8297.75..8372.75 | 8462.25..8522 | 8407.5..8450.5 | 0.5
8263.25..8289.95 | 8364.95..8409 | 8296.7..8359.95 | 1.5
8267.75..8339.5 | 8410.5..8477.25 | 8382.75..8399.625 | 0.0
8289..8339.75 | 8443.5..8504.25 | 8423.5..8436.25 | 0.4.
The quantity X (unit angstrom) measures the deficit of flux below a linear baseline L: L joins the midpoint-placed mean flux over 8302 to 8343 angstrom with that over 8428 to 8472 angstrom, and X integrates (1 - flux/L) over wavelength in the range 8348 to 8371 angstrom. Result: 0.90 angstrom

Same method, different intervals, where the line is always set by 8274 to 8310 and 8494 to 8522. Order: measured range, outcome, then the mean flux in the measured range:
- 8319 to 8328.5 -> 0.55 angstrom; 80.6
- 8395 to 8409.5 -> 0.19 angstrom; 83.8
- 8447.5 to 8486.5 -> 1.15 angstrom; 81.9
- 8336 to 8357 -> 1.47 angstrom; 79.4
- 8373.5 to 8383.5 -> 0.53 angstrom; 80.5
